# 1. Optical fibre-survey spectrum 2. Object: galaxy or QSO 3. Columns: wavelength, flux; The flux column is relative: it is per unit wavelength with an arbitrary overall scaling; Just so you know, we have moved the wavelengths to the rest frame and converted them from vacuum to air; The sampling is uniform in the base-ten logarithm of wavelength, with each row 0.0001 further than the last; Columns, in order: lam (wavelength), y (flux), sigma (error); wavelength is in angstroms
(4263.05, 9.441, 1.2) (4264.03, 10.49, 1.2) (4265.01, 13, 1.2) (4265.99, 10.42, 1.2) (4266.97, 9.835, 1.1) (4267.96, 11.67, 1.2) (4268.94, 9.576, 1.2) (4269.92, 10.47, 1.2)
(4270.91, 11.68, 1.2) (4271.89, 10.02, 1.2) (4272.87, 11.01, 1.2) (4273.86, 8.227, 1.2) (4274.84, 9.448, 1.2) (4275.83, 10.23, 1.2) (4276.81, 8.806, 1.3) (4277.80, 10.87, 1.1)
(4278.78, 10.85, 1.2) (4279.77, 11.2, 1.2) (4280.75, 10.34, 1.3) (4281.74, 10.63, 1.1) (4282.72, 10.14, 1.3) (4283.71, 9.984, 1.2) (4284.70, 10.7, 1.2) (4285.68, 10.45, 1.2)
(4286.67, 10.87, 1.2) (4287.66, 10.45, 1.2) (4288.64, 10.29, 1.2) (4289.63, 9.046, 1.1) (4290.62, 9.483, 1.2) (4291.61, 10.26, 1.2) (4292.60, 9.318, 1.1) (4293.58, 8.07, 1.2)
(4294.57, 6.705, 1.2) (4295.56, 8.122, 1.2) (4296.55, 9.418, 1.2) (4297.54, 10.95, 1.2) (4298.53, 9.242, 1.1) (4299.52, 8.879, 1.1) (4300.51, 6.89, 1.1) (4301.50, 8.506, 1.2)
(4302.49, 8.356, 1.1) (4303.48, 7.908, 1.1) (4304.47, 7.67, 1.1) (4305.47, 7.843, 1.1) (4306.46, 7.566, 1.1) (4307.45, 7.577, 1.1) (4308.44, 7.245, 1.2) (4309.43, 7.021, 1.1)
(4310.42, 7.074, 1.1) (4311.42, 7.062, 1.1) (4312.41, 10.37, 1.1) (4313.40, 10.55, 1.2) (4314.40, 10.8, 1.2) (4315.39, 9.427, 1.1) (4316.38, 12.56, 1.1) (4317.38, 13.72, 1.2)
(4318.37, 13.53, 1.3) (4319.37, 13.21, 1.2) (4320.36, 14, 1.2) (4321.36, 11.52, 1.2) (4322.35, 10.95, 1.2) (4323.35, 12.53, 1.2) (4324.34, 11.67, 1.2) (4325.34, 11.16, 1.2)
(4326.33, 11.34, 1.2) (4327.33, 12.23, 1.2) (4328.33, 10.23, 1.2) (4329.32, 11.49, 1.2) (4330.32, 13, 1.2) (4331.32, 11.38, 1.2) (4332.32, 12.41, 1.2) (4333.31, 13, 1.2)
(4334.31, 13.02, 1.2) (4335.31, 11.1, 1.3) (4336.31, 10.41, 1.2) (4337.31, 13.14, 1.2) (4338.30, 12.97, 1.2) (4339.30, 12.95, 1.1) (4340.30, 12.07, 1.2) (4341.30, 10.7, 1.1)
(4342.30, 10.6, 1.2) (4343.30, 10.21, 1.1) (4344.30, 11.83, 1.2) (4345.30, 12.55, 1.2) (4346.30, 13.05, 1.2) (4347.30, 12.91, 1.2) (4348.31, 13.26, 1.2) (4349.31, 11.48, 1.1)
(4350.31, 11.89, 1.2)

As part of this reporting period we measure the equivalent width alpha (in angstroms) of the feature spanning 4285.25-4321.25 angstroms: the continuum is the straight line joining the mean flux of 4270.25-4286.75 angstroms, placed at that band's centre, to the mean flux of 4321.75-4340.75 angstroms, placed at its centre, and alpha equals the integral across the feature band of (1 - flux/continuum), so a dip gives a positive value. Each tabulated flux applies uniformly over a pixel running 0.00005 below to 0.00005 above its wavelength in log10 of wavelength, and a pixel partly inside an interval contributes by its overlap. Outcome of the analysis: 5.2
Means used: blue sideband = 10.3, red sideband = 12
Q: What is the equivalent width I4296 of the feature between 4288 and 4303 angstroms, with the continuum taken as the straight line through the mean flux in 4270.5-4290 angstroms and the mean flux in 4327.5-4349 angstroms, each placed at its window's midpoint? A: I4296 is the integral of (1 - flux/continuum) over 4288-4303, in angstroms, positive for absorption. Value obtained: 2.5 angstroms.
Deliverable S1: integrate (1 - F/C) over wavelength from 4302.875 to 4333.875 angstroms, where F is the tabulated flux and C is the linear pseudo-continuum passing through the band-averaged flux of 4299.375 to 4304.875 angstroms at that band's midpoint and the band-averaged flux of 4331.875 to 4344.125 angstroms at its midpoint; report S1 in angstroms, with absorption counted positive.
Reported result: -2.4 angstroms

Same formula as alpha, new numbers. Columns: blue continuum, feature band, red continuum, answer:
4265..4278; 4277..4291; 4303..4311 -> -1.6 angstroms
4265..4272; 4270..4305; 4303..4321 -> 2.5 angstroms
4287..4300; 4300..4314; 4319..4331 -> 3.3 angstroms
